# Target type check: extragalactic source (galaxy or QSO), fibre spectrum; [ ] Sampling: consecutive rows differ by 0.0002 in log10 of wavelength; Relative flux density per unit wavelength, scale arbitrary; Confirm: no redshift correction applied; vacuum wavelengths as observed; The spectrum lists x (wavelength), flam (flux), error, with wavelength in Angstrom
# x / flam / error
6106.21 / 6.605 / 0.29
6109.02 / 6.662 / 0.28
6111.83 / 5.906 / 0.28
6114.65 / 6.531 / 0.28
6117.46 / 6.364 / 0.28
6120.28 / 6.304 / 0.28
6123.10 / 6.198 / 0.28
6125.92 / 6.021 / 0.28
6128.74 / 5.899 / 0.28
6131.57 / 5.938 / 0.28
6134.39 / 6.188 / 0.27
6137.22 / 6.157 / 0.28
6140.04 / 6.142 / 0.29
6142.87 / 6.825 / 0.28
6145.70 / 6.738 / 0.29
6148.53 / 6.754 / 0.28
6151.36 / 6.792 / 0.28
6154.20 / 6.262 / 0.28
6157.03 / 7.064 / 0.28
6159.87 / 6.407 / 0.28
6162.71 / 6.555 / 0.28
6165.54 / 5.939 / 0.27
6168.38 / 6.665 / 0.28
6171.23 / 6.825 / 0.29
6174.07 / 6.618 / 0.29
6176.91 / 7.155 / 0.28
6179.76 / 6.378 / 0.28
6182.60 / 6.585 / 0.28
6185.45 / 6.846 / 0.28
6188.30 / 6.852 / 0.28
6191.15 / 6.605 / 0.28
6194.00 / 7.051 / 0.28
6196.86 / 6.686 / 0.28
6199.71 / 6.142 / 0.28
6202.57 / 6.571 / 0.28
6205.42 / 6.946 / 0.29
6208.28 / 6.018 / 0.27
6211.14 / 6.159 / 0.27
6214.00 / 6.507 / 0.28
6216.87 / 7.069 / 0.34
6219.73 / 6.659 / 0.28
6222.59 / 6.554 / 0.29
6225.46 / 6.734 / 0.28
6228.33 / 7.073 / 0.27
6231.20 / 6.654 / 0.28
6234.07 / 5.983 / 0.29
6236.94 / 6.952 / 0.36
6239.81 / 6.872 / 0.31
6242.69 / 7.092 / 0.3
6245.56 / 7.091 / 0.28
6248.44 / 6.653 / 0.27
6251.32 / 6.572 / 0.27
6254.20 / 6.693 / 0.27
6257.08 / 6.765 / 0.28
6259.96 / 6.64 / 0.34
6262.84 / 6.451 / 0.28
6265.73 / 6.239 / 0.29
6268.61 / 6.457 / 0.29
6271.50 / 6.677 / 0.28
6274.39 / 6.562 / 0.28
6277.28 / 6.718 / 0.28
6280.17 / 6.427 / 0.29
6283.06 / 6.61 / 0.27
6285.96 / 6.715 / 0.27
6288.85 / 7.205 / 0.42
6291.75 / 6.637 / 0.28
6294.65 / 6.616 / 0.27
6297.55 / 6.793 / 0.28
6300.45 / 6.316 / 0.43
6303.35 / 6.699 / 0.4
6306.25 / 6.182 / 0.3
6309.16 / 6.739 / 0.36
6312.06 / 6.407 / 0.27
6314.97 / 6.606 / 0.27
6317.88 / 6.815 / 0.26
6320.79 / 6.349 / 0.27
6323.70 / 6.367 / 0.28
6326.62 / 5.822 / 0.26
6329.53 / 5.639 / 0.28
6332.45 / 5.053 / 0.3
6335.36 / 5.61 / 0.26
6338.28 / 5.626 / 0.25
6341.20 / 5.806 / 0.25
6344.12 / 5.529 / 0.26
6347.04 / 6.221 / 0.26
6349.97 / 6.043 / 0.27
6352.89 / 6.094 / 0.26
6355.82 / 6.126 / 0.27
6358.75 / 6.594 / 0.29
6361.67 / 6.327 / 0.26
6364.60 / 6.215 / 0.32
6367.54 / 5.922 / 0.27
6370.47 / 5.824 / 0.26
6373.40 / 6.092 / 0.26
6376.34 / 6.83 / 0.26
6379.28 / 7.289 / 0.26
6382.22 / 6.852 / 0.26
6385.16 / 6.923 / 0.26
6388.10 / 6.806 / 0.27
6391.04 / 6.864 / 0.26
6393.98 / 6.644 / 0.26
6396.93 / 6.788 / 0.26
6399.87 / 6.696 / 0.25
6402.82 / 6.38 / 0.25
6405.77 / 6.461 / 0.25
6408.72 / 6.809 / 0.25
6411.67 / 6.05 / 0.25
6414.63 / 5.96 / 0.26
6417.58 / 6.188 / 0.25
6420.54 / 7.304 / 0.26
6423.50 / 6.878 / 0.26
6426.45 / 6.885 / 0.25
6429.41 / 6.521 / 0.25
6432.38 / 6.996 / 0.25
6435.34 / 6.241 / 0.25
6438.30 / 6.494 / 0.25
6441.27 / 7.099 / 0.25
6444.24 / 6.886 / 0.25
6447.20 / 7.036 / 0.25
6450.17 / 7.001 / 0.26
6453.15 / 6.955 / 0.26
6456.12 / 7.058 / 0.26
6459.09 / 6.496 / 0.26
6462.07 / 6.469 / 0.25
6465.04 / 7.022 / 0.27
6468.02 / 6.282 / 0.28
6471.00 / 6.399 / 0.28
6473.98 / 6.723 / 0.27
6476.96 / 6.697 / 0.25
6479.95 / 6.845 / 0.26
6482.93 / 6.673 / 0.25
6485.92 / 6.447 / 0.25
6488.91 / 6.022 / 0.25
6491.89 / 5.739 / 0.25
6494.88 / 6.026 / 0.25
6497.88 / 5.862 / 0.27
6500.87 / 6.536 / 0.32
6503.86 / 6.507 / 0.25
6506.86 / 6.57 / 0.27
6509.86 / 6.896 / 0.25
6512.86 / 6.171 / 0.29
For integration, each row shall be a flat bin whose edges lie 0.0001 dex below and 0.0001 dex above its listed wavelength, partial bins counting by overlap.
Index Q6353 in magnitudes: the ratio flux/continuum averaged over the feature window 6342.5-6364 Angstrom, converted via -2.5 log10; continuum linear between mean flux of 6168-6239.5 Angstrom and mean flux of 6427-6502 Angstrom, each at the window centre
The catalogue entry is 0.08 mag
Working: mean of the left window 6.65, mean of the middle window 6.14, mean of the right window 6.58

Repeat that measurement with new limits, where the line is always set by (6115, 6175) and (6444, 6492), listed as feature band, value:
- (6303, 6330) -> 0.03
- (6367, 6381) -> 0.03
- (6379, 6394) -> -0.05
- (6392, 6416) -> 0.02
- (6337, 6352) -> 0.12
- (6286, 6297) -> -0.05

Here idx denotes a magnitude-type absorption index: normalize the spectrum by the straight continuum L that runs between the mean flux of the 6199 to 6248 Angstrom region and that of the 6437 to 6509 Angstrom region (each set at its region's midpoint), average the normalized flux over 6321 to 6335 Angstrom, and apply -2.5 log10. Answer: 0.15 mag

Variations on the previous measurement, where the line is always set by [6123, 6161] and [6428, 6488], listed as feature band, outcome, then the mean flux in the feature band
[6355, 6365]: 0.04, 6.34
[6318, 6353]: 0.12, 5.87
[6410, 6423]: 0.04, 6.42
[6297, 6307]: 0.01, 6.5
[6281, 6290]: -0.04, 6.8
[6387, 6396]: -0.02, 6.77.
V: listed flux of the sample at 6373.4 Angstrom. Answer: 6.092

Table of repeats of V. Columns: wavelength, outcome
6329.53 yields 5.639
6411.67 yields 6.05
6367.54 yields 5.922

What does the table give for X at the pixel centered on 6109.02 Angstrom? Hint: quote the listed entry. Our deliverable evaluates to 6.662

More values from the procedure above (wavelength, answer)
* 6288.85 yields 7.205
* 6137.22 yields 6.157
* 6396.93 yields 6.788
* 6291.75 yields 6.637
